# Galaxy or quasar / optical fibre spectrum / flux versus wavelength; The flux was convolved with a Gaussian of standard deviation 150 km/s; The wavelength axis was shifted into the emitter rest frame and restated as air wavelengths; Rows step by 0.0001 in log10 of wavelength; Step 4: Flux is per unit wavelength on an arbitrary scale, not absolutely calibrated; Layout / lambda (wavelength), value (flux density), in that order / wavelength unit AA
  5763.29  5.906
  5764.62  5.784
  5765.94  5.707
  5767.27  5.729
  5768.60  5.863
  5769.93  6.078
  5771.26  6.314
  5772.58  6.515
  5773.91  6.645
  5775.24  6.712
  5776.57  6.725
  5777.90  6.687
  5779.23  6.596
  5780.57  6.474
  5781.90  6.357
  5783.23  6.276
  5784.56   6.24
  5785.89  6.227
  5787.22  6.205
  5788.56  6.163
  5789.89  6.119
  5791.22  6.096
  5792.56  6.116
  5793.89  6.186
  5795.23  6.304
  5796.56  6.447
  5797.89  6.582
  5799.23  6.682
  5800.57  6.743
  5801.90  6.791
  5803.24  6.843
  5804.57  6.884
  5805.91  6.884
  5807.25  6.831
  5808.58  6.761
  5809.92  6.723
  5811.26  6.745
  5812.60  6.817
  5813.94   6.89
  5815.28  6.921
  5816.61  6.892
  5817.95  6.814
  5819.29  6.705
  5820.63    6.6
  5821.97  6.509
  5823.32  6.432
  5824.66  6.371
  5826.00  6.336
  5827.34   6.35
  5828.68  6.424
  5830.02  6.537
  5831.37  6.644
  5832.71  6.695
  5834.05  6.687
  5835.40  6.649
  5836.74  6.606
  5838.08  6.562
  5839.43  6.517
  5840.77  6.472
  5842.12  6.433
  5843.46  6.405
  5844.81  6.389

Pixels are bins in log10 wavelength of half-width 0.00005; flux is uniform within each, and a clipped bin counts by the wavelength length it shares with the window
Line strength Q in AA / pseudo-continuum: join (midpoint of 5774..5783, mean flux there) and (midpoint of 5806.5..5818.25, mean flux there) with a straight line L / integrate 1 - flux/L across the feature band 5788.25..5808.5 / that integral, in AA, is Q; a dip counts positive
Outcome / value 0.60 AA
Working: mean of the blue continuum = 6.58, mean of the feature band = 6.53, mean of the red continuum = 6.82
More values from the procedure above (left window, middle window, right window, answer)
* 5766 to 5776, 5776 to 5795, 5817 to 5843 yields 0.0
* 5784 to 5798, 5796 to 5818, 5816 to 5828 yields -1.3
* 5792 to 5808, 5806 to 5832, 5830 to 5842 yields -0.2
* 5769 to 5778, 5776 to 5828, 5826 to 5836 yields -0.2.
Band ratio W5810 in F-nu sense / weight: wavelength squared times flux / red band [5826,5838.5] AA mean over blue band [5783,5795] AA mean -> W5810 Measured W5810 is 1.1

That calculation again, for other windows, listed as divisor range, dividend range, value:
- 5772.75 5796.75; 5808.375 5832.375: 1.06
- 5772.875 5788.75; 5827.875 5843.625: 1.04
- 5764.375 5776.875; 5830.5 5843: 1.08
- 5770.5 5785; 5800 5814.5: 1.06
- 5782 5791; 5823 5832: 1.05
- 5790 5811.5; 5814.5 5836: 1.01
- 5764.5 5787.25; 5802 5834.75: 1.08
